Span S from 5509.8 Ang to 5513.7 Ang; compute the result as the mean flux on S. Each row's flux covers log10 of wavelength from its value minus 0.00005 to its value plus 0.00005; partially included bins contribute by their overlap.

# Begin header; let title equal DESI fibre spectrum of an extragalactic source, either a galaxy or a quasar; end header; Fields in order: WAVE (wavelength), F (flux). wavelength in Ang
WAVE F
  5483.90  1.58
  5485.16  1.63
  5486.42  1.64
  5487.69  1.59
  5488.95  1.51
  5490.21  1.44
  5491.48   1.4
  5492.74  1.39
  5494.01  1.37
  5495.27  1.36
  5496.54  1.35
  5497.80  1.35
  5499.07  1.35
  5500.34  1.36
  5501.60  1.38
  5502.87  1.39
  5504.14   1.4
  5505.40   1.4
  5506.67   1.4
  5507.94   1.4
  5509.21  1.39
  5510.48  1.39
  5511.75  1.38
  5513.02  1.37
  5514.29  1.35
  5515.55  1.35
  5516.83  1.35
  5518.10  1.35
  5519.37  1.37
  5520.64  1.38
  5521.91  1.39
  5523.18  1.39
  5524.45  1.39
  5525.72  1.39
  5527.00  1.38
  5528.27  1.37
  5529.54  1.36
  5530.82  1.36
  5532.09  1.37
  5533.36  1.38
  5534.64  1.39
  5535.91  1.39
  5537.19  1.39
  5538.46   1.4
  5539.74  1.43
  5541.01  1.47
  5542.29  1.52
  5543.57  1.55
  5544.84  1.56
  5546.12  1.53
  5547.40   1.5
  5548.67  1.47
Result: 1.38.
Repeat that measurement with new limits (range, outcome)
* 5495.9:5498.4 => 1.35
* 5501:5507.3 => 1.39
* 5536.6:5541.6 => 1.42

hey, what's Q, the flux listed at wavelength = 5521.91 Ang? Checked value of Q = 1.39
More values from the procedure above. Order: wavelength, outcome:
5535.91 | 1.39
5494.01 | 1.37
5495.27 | 1.36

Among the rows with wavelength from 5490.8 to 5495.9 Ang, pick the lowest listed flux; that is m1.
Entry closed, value 1.36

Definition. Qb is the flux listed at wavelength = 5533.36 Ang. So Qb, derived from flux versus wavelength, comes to 1.38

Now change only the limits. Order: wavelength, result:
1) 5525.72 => 1.39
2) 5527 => 1.38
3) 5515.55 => 1.35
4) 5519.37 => 1.37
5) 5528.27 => 1.37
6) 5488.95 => 1.51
